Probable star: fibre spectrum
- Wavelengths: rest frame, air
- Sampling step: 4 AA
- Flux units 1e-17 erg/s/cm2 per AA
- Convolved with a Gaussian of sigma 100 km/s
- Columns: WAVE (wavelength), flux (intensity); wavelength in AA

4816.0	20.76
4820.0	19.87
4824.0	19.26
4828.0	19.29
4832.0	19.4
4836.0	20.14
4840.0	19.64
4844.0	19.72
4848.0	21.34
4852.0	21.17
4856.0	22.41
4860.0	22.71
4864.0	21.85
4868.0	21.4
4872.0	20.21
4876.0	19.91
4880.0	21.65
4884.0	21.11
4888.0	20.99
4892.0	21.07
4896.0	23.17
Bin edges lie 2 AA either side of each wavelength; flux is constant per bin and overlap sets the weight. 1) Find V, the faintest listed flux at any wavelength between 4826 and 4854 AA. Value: 19.29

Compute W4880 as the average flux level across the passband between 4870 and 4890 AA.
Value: 20.8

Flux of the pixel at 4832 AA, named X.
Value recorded 19.4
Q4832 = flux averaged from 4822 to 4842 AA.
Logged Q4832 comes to 19.5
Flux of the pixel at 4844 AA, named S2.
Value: 19.72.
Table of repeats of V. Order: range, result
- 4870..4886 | 19.91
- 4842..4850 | 19.72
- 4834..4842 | 19.64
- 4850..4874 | 20.21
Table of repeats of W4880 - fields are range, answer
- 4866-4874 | 20.8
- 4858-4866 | 22.3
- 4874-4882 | 20.8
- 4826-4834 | 19.3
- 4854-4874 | 21.7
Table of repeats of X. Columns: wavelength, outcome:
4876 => 19.91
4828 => 19.29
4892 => 21.07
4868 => 21.4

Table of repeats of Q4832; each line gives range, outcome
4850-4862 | 22.1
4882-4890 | 21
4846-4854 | 21.3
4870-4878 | 20.1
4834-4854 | 20.4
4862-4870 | 21.6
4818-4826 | 19.6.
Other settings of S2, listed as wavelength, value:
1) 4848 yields 21.34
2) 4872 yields 20.21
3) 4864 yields 21.85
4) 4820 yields 19.87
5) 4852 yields 21.17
